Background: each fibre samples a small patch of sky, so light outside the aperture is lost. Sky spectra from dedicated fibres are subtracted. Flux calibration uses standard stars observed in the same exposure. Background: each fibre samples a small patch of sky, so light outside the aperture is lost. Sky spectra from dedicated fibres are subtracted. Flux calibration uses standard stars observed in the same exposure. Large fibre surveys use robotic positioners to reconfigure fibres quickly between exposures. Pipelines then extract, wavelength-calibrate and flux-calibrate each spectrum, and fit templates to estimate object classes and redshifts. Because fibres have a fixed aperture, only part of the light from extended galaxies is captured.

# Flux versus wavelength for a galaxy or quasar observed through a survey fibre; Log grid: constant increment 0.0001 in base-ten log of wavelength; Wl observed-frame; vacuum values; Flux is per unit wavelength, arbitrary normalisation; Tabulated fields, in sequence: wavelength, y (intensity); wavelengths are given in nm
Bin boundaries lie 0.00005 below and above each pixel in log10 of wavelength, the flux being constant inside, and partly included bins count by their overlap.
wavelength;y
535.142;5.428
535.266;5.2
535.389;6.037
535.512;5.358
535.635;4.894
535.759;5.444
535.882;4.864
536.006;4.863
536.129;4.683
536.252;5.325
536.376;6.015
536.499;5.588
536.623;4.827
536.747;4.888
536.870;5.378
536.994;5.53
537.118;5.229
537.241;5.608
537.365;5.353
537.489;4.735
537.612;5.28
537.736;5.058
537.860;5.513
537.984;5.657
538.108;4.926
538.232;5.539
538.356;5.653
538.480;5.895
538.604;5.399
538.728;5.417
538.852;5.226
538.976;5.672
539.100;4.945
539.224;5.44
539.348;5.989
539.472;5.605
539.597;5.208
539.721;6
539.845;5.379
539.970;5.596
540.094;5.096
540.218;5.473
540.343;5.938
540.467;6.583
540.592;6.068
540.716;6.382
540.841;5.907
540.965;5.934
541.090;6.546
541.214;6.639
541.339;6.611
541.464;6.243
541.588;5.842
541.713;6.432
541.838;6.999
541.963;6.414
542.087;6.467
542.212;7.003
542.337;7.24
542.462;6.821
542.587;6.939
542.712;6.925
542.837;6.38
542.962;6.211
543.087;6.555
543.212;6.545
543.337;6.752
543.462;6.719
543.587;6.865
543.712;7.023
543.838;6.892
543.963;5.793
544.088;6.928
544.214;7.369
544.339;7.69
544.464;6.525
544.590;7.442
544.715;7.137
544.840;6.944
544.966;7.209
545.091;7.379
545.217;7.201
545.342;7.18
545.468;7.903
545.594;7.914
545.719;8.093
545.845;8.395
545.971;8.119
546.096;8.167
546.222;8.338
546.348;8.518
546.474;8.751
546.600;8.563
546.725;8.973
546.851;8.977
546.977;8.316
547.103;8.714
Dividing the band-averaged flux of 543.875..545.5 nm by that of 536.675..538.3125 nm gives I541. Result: 1.35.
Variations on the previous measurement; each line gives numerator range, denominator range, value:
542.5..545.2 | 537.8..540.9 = 1.22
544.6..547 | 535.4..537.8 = 1.53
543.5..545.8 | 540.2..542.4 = 1.13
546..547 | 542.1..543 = 1.26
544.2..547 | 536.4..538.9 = 1.47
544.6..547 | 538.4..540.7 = 1.42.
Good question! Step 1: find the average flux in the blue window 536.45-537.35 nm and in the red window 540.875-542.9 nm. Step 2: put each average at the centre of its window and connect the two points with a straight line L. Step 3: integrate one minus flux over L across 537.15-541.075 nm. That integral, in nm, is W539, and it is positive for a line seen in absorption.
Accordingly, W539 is 0.19 nm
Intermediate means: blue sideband 5.29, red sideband 6.58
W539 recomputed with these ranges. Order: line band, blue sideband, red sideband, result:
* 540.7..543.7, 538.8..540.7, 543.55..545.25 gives -0.10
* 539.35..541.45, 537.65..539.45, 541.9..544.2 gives 0.01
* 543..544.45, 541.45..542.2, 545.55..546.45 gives 0.09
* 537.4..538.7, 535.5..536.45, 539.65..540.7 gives 0.03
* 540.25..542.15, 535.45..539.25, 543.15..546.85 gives 0.03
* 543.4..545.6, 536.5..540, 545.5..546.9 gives 0.19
